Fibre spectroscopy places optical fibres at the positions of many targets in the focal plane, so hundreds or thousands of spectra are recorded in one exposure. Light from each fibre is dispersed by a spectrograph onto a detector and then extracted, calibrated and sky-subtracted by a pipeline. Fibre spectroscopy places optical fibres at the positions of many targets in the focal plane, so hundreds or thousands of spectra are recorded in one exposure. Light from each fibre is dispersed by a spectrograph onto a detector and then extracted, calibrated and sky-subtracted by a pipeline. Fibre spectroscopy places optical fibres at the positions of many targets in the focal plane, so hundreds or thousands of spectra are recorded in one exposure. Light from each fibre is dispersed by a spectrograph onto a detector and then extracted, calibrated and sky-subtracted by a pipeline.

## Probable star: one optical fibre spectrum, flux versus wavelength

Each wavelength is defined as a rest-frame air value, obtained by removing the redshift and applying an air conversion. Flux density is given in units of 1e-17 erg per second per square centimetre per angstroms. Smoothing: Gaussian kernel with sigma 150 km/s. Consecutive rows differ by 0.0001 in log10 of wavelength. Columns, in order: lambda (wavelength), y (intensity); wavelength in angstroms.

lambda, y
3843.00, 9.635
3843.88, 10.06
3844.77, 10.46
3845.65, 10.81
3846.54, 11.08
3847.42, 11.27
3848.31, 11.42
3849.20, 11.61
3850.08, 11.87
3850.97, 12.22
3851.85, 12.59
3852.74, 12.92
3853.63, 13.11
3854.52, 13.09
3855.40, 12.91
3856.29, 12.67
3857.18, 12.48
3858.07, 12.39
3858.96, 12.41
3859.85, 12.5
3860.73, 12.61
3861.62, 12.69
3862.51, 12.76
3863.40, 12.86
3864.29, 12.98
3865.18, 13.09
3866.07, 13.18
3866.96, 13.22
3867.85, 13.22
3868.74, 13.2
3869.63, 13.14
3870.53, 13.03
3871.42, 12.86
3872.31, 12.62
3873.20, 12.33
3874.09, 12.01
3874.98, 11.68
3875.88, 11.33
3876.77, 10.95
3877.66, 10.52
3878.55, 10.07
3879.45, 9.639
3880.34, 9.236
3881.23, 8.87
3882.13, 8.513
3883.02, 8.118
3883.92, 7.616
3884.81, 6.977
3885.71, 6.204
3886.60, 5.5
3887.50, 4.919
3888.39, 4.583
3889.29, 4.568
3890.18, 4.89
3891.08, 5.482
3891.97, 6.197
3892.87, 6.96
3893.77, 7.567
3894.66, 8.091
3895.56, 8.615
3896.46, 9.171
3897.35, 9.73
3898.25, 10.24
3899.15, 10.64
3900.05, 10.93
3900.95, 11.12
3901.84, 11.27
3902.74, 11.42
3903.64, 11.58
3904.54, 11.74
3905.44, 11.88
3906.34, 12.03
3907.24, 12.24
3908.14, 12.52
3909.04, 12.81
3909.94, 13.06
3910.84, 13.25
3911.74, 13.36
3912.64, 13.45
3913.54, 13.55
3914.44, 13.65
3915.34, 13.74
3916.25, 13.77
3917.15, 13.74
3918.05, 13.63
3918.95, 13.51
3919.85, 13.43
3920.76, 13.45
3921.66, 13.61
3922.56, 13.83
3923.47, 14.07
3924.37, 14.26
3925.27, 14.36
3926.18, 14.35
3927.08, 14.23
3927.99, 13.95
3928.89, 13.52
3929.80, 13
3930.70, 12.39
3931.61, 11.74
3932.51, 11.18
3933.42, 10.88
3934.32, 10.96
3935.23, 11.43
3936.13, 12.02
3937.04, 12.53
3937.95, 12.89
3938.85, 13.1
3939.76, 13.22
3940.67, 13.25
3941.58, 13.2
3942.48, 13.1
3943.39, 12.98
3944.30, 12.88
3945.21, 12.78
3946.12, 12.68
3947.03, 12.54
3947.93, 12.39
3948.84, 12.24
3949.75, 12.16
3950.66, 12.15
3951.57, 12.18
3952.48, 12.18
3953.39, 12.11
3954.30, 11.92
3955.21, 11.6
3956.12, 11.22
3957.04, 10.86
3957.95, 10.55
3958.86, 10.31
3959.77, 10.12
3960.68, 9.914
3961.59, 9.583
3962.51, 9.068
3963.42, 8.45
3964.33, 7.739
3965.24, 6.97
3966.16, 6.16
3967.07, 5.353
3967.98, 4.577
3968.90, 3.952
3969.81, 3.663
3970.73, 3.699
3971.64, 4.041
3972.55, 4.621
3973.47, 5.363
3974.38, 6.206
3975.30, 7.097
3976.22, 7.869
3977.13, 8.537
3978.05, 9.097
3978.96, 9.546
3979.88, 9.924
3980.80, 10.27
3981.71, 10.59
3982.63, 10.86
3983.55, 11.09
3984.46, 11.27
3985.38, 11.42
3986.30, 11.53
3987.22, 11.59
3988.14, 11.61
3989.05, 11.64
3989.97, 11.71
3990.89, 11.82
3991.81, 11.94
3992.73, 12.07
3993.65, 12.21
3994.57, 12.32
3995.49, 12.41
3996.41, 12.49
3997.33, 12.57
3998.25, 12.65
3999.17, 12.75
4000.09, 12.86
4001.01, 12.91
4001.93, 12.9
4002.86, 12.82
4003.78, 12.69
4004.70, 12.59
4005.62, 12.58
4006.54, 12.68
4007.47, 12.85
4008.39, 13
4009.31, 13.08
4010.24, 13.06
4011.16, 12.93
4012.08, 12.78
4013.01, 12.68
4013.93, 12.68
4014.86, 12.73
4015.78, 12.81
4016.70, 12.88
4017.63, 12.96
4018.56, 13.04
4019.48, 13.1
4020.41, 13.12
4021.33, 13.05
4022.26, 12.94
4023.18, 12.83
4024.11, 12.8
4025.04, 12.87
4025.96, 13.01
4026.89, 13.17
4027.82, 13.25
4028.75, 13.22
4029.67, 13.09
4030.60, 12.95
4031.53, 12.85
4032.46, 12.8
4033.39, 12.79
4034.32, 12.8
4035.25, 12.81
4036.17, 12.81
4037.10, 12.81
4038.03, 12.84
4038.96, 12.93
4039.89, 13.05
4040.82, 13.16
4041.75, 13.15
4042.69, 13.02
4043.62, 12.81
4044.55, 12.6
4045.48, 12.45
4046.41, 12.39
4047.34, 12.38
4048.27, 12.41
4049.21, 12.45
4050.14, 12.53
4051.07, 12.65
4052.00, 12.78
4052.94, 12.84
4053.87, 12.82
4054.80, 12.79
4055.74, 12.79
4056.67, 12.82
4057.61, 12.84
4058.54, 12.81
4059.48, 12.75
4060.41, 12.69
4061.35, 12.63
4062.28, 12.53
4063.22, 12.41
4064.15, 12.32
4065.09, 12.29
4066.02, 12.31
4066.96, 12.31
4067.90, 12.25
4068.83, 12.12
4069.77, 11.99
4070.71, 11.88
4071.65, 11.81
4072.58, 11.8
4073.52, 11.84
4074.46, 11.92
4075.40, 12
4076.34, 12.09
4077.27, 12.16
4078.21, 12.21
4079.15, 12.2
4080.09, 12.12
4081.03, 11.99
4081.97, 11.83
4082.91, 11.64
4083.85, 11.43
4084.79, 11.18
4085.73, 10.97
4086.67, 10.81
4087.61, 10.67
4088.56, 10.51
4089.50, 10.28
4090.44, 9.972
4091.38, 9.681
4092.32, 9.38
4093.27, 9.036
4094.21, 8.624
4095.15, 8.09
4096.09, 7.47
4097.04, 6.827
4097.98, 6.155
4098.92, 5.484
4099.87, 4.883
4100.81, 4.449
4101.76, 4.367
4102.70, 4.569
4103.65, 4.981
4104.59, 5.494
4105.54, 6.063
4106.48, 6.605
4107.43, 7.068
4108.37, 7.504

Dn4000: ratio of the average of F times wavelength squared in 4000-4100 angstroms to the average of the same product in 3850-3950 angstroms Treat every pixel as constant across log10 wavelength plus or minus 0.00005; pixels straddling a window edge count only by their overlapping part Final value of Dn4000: 1.12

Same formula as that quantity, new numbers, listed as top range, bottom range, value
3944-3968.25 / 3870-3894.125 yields 1.25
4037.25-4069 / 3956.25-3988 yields 1.58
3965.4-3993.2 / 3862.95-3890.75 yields 0.91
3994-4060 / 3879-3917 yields 1.39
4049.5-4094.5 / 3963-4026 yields 1.14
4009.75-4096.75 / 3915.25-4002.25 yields 1.15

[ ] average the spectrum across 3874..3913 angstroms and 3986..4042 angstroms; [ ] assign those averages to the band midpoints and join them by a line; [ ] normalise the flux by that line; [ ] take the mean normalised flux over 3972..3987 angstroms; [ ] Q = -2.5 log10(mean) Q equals 0.29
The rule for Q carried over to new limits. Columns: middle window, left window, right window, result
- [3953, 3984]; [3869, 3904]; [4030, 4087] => 0.28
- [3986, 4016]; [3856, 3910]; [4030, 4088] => -0.07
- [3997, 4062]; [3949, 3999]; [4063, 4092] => -0.19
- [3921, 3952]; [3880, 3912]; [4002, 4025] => -0.22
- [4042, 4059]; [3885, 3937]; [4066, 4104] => -0.24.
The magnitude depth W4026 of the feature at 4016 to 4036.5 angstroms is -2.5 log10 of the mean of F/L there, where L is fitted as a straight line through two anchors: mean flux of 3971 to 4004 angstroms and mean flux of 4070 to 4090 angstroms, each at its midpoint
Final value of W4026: -0.18 mag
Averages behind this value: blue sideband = 10.6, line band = 13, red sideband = 11.6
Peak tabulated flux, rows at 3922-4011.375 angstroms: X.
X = 14.36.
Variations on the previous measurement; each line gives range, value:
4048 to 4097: 12.84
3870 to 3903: 13.03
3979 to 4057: 13.25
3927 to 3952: 14.23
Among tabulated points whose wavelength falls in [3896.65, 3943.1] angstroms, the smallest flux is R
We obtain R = 9.73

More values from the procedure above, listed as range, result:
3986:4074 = 11.53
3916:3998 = 3.663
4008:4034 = 12.68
